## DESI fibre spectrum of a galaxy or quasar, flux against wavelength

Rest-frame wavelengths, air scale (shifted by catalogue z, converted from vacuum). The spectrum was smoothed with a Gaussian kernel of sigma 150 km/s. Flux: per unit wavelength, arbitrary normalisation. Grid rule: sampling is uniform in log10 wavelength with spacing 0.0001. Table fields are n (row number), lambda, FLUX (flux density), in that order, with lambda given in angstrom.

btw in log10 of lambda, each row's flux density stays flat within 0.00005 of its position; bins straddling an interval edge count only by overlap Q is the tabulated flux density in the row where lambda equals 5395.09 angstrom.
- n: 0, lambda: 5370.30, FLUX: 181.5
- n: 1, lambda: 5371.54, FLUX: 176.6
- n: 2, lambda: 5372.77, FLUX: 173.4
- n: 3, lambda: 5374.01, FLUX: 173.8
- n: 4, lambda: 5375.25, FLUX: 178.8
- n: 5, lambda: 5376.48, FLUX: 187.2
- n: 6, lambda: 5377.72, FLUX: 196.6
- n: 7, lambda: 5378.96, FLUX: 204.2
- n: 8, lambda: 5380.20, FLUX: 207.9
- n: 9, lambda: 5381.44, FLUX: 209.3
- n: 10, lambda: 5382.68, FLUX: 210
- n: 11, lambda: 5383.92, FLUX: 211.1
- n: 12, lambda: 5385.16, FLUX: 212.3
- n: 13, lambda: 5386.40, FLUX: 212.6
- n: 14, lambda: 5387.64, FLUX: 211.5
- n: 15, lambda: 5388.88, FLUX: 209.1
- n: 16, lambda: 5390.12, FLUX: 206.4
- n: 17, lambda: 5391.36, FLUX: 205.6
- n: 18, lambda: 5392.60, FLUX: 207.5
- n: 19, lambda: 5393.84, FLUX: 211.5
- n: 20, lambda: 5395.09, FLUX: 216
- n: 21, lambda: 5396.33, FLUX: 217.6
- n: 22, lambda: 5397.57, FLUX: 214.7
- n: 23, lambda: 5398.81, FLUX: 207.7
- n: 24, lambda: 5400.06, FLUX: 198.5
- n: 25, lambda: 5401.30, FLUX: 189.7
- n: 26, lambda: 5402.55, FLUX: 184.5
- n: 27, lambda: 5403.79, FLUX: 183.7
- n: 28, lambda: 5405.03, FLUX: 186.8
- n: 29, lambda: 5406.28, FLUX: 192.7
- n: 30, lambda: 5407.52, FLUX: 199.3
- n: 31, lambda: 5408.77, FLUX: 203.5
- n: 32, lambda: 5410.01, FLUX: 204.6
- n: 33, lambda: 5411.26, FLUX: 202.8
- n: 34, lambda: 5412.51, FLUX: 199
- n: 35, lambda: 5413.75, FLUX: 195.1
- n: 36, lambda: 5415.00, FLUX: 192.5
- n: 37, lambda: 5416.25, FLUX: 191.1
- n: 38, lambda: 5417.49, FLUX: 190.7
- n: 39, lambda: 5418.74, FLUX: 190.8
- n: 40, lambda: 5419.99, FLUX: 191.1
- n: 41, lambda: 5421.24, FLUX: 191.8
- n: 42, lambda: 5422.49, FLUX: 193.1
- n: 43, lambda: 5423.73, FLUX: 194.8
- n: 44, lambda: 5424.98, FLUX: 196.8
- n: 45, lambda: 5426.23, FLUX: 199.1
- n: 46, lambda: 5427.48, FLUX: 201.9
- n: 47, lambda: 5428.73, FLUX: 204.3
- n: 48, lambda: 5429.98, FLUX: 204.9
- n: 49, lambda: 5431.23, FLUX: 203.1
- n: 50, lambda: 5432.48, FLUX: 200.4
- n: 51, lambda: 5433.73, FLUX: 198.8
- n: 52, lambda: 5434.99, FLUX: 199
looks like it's 216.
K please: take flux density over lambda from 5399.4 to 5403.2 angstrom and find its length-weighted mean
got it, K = 191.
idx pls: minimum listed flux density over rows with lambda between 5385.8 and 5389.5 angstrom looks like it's 209.1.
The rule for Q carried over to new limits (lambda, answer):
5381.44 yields 209.3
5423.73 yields 194.8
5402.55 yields 184.5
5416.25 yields 191.1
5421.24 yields 191.8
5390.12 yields 206.4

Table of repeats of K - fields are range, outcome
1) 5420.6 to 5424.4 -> 193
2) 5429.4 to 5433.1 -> 203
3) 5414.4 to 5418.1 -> 192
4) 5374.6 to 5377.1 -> 183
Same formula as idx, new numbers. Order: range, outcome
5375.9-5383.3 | 187.2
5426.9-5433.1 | 200.4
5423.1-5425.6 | 194.8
